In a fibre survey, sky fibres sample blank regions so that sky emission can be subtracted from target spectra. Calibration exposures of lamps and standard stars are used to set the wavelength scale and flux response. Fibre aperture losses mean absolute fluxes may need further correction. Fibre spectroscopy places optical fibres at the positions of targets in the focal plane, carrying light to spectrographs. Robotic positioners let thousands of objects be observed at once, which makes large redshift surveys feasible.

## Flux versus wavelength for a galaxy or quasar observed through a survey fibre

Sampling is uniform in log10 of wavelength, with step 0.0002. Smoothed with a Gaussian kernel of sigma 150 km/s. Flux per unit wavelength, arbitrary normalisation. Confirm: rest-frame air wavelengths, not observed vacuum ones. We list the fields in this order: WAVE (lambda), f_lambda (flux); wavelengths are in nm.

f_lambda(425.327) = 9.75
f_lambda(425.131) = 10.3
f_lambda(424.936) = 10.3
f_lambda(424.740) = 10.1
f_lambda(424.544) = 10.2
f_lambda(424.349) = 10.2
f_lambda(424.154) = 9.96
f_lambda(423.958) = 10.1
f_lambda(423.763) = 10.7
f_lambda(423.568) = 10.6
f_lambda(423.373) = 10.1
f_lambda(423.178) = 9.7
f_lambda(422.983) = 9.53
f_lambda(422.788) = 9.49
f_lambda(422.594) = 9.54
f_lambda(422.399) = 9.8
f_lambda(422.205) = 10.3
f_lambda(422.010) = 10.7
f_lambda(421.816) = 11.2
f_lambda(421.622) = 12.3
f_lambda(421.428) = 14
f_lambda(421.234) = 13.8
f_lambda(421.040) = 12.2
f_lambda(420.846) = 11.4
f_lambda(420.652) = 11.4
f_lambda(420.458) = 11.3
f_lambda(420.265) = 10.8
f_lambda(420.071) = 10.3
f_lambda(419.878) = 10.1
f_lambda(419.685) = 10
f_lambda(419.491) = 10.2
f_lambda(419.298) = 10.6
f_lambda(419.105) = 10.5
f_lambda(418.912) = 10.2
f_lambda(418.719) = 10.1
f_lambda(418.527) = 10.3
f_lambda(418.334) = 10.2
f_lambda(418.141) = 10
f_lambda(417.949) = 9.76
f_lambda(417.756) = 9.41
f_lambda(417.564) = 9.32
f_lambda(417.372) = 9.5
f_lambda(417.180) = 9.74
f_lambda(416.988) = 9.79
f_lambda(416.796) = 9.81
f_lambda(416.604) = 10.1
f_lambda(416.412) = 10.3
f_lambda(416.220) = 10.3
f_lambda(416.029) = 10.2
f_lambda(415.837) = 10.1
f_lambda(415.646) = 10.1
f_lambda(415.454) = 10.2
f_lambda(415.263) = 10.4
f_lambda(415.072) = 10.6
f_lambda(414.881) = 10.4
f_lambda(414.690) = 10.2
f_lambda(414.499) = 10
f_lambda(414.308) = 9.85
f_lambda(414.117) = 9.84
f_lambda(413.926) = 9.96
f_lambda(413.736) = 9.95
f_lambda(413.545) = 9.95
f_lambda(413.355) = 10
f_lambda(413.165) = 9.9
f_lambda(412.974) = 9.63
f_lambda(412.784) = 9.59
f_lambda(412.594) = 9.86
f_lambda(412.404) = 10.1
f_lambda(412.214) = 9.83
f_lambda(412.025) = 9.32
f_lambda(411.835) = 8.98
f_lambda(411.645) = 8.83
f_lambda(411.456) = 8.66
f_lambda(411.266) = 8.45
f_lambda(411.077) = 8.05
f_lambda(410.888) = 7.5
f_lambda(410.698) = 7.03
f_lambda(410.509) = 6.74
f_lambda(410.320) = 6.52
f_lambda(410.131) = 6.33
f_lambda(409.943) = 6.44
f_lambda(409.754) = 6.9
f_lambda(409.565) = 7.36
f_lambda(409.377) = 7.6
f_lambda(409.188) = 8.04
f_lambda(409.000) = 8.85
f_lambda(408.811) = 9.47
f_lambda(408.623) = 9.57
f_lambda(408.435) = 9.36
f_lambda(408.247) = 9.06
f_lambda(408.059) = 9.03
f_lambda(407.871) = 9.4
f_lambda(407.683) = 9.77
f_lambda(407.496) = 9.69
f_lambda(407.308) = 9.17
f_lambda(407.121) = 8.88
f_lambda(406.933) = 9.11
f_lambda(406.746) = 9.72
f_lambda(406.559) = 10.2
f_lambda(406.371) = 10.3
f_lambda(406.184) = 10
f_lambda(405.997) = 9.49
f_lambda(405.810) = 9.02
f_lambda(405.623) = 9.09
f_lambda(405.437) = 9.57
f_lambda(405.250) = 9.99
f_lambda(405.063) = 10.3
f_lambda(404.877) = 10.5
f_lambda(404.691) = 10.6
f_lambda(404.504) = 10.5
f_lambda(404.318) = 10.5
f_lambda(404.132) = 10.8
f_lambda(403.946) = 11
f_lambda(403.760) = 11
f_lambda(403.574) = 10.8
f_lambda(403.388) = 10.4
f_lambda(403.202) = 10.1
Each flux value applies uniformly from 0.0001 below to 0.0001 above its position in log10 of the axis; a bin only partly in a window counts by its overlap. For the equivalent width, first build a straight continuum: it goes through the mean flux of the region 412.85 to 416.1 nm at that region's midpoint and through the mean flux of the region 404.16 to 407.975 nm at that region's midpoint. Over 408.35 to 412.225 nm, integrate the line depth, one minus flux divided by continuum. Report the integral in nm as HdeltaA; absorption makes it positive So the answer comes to 0.737 nm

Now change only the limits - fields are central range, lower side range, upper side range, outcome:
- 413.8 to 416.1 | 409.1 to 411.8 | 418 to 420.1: -0.32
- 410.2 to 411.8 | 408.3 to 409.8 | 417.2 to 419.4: 0.19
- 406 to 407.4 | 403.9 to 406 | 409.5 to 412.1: -0.03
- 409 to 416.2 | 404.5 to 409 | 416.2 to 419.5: 0.59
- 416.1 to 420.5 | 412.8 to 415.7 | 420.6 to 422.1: 0.45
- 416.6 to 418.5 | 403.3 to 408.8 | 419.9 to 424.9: 0.13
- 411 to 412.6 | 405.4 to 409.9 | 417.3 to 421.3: 0.08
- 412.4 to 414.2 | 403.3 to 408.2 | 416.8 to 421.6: 0.08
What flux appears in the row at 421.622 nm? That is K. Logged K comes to 12.3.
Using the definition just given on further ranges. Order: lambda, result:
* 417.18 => 9.74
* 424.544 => 10.2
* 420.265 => 10.8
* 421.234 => 13.8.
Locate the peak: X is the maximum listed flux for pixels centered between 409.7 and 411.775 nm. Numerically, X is 8.83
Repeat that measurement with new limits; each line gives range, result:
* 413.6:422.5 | 14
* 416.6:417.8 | 10.1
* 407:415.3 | 10.6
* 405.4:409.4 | 10.3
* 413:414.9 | 10.4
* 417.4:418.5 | 10.2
